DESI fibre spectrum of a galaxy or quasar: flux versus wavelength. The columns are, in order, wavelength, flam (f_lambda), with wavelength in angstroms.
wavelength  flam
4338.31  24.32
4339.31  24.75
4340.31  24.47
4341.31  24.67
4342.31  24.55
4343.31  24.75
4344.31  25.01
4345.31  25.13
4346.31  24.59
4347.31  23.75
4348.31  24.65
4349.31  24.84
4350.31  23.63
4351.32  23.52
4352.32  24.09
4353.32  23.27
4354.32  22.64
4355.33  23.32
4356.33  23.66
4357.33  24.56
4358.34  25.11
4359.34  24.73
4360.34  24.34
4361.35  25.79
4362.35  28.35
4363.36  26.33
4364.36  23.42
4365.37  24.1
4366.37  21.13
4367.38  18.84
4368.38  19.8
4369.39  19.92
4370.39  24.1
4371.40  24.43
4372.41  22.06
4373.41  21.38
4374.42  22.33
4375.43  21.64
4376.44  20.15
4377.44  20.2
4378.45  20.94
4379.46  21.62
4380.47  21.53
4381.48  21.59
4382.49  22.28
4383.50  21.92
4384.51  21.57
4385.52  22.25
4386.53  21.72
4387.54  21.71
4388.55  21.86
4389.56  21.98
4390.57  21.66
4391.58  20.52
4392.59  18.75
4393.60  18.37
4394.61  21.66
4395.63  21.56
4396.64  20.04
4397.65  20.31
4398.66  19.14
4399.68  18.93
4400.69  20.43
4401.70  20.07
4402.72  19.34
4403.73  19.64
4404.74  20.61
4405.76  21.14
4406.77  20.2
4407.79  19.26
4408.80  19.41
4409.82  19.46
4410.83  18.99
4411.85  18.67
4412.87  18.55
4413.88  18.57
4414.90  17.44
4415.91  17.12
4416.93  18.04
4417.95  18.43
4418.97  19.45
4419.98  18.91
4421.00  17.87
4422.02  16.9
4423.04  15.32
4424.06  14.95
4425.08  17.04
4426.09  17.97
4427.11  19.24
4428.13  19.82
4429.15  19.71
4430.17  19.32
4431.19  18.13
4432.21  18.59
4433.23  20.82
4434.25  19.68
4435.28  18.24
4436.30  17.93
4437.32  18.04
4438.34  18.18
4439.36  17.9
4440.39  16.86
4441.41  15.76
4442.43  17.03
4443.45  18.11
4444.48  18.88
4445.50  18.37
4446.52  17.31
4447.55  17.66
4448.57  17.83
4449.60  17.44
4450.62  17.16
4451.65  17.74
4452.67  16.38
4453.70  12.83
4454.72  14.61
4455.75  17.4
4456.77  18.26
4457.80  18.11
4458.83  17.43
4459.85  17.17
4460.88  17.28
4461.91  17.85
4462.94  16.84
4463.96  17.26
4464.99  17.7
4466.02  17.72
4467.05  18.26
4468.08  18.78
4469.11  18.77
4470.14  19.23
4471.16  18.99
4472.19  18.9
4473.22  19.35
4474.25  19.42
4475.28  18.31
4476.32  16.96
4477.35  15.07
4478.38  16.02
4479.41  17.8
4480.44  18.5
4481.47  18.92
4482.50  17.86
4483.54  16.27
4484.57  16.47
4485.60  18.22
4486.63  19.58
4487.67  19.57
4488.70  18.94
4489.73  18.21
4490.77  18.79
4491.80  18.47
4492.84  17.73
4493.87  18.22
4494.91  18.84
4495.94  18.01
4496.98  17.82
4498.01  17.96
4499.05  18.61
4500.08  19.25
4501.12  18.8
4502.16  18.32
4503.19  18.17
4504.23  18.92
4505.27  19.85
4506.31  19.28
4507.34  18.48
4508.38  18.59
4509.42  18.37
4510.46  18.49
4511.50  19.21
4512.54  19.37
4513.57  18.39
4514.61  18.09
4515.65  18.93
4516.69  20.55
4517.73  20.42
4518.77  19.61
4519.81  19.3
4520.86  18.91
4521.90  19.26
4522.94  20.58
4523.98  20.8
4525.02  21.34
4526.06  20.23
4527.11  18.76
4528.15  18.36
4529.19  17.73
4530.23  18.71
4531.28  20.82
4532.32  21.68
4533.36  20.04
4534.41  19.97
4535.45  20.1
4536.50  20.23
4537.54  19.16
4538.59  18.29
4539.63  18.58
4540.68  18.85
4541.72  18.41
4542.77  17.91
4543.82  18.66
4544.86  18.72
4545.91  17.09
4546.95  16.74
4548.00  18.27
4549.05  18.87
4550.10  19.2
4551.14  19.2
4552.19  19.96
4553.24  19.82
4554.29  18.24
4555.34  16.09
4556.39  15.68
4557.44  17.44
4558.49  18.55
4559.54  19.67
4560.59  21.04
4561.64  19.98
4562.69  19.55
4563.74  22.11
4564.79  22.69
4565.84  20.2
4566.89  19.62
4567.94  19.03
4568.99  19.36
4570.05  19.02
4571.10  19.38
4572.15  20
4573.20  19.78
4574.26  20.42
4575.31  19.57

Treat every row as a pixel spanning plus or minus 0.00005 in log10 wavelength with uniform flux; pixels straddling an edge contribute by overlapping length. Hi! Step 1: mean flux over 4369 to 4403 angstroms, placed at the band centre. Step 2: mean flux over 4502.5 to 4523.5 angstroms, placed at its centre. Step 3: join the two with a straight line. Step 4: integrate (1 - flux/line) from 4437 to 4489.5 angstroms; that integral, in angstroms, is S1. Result 5.9 angstroms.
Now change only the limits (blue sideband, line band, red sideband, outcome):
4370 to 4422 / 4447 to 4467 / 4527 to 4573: 2.8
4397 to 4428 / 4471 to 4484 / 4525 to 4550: 0.7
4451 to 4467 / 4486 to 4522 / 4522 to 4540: -0.2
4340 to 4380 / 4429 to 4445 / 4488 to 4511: 1.9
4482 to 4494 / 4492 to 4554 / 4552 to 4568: -0.9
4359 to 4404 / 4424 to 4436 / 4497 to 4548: 1.2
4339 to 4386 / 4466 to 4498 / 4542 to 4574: 3.8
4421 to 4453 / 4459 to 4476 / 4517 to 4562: 0.0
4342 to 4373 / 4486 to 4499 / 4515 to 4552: 1.2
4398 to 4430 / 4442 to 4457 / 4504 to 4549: 1.4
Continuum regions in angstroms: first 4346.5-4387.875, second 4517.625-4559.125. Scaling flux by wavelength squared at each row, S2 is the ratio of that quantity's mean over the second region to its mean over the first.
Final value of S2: 0.9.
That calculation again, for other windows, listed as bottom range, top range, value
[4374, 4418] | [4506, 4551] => 1.00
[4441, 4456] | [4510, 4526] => 1.19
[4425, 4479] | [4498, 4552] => 1.11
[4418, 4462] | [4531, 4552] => 1.12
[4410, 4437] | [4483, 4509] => 1.04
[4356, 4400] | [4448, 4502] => 0.85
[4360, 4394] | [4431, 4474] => 0.84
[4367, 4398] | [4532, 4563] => 0.95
